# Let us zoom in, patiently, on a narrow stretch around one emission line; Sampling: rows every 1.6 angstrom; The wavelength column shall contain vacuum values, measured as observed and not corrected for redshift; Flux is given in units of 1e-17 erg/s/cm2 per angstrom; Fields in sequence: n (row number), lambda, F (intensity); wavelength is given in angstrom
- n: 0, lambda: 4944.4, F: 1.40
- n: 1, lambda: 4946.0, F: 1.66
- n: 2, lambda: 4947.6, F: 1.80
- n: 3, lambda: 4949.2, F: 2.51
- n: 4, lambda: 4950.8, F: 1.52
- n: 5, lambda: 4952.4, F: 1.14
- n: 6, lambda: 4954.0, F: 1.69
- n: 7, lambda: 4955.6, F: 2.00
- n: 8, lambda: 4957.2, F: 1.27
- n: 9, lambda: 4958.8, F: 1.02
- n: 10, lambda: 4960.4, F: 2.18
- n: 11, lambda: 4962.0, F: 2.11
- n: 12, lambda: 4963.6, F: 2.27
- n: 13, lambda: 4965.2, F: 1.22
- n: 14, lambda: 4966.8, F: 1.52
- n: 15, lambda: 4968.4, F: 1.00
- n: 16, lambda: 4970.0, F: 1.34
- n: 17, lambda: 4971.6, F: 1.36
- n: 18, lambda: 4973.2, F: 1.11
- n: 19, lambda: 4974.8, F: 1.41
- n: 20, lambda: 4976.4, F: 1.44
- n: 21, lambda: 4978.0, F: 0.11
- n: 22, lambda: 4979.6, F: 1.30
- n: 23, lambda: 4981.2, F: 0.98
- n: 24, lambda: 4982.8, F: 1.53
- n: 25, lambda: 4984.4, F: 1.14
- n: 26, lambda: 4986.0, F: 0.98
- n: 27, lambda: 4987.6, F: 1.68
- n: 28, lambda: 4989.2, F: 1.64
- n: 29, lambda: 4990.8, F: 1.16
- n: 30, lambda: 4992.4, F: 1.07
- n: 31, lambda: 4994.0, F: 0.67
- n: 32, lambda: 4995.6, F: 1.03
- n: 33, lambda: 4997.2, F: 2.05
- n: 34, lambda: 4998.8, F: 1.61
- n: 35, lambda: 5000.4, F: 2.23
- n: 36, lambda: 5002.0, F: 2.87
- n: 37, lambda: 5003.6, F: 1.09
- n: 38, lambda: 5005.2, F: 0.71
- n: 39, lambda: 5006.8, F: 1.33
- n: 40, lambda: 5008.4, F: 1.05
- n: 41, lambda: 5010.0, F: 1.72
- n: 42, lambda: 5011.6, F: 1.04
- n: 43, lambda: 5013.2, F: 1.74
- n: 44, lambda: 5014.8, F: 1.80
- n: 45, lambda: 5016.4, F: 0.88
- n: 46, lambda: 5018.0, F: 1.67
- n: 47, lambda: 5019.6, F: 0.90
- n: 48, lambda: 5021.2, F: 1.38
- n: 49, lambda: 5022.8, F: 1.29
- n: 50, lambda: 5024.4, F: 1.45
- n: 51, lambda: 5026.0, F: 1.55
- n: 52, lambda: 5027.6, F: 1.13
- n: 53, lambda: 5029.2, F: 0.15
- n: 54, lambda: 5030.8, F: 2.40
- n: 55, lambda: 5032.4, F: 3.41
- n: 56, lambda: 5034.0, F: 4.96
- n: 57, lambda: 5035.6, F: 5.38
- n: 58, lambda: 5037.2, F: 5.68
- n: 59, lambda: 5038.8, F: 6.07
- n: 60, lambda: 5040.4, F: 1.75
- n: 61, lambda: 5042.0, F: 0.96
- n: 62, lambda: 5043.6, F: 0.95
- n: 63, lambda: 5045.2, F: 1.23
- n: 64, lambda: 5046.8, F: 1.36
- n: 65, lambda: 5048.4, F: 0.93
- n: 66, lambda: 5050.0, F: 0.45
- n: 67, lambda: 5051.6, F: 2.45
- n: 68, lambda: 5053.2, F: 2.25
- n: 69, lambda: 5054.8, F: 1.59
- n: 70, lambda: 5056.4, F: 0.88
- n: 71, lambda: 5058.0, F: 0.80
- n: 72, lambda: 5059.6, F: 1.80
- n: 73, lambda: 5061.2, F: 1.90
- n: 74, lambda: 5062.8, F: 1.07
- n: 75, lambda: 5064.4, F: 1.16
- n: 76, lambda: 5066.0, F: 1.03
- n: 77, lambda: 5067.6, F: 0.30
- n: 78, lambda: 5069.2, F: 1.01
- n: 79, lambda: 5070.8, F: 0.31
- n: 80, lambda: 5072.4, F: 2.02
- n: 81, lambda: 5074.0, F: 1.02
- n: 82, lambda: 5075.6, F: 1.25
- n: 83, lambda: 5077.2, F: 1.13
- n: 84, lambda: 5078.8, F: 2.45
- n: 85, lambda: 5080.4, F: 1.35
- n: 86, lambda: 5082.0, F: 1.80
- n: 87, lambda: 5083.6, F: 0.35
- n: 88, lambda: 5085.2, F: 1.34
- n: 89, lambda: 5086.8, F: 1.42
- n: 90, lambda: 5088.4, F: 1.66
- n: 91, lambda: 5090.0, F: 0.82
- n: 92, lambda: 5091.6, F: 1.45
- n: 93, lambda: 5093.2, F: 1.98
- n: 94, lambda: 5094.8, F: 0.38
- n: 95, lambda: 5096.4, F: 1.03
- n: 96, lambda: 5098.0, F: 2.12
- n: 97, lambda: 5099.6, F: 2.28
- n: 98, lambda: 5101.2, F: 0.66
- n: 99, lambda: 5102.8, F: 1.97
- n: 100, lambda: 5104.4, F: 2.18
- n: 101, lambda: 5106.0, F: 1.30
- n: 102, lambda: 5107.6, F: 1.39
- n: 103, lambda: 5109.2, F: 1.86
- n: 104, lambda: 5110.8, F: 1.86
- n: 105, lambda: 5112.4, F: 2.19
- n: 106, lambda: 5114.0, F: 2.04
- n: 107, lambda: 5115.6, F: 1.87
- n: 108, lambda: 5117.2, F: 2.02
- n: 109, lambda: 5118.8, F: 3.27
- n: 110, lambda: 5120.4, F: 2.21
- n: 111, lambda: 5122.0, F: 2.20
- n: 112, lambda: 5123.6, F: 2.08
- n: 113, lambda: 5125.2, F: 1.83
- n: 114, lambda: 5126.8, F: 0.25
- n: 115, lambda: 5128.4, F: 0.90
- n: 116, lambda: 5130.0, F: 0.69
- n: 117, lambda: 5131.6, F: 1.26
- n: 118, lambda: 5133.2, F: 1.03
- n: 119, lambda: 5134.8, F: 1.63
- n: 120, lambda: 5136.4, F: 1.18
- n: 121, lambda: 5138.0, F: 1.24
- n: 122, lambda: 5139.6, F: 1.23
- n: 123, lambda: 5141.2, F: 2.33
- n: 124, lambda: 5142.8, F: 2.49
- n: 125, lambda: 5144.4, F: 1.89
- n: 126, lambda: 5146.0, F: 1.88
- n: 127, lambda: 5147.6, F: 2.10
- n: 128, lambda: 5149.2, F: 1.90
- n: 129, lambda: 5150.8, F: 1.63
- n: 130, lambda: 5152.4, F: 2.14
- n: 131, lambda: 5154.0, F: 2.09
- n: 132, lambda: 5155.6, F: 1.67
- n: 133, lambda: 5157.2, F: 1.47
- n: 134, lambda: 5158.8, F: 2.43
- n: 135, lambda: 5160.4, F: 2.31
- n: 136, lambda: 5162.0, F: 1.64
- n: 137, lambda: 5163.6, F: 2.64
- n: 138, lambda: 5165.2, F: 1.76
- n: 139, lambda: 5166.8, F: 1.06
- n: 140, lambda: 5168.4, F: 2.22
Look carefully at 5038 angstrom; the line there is [O II]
